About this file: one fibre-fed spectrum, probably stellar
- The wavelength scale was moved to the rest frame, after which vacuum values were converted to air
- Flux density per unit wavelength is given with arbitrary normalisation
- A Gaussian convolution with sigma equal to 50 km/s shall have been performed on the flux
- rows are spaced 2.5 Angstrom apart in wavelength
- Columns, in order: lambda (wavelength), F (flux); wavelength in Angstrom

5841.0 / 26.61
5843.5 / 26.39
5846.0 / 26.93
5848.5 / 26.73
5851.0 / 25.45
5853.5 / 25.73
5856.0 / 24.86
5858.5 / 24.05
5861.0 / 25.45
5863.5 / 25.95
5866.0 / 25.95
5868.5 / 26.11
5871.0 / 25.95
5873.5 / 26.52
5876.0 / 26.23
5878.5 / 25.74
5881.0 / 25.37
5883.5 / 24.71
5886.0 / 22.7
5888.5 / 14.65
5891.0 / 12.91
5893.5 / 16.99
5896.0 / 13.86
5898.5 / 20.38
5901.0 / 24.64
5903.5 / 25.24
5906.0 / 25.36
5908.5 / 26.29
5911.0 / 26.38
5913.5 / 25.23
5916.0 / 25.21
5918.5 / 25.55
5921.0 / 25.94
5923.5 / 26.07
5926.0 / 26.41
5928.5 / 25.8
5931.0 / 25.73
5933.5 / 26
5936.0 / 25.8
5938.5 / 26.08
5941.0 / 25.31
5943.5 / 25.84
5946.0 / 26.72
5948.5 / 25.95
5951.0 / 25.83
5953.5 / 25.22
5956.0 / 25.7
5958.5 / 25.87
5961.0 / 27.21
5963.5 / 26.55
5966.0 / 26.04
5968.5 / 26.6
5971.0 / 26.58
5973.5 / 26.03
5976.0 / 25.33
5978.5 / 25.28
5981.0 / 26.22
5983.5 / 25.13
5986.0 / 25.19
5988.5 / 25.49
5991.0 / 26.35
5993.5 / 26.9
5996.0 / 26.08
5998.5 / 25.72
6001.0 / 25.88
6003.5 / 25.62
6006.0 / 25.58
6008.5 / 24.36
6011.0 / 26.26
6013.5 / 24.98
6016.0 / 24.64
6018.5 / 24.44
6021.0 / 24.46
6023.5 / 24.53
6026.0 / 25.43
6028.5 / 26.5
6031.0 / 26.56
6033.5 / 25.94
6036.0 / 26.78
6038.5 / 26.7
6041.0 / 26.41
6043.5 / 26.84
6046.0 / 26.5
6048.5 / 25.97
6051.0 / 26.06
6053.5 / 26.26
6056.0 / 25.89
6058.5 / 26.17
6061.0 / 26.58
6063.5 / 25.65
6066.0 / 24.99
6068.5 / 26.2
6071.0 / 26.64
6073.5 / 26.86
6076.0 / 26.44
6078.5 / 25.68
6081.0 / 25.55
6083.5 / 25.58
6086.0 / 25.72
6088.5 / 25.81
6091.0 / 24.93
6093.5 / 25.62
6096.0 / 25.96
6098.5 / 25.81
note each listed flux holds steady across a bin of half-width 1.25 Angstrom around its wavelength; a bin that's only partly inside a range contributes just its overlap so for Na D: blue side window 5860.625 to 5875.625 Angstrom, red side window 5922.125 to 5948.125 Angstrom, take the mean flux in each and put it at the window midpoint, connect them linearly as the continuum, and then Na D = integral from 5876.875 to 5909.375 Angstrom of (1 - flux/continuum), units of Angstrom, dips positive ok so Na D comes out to 5.7 Angstrom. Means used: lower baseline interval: 26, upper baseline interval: 26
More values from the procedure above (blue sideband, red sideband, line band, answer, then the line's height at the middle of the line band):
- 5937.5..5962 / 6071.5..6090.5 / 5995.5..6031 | 0.82 Angstrom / 25.9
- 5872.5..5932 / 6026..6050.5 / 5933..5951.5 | -1.22 Angstrom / 24.3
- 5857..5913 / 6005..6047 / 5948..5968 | -1.25 Angstrom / 24.5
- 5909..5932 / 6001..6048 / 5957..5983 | -0.37 Angstrom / 25.8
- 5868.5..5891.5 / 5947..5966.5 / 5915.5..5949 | -0.99 Angstrom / 25.2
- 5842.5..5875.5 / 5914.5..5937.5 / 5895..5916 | 1.78 Angstrom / 25.8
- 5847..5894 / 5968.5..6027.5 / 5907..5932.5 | -1.37 Angstrom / 24.5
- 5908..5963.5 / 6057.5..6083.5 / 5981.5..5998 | 0.07 Angstrom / 26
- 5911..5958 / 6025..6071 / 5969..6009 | 0.35 Angstrom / 26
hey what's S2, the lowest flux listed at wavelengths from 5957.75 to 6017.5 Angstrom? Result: 24.36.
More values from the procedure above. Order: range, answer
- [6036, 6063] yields 25.89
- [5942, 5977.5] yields 25.22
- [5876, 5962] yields 12.91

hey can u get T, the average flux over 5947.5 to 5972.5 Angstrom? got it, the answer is 26.2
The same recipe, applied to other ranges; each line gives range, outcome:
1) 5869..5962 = 24.4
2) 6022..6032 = 25.7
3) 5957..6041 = 25.8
